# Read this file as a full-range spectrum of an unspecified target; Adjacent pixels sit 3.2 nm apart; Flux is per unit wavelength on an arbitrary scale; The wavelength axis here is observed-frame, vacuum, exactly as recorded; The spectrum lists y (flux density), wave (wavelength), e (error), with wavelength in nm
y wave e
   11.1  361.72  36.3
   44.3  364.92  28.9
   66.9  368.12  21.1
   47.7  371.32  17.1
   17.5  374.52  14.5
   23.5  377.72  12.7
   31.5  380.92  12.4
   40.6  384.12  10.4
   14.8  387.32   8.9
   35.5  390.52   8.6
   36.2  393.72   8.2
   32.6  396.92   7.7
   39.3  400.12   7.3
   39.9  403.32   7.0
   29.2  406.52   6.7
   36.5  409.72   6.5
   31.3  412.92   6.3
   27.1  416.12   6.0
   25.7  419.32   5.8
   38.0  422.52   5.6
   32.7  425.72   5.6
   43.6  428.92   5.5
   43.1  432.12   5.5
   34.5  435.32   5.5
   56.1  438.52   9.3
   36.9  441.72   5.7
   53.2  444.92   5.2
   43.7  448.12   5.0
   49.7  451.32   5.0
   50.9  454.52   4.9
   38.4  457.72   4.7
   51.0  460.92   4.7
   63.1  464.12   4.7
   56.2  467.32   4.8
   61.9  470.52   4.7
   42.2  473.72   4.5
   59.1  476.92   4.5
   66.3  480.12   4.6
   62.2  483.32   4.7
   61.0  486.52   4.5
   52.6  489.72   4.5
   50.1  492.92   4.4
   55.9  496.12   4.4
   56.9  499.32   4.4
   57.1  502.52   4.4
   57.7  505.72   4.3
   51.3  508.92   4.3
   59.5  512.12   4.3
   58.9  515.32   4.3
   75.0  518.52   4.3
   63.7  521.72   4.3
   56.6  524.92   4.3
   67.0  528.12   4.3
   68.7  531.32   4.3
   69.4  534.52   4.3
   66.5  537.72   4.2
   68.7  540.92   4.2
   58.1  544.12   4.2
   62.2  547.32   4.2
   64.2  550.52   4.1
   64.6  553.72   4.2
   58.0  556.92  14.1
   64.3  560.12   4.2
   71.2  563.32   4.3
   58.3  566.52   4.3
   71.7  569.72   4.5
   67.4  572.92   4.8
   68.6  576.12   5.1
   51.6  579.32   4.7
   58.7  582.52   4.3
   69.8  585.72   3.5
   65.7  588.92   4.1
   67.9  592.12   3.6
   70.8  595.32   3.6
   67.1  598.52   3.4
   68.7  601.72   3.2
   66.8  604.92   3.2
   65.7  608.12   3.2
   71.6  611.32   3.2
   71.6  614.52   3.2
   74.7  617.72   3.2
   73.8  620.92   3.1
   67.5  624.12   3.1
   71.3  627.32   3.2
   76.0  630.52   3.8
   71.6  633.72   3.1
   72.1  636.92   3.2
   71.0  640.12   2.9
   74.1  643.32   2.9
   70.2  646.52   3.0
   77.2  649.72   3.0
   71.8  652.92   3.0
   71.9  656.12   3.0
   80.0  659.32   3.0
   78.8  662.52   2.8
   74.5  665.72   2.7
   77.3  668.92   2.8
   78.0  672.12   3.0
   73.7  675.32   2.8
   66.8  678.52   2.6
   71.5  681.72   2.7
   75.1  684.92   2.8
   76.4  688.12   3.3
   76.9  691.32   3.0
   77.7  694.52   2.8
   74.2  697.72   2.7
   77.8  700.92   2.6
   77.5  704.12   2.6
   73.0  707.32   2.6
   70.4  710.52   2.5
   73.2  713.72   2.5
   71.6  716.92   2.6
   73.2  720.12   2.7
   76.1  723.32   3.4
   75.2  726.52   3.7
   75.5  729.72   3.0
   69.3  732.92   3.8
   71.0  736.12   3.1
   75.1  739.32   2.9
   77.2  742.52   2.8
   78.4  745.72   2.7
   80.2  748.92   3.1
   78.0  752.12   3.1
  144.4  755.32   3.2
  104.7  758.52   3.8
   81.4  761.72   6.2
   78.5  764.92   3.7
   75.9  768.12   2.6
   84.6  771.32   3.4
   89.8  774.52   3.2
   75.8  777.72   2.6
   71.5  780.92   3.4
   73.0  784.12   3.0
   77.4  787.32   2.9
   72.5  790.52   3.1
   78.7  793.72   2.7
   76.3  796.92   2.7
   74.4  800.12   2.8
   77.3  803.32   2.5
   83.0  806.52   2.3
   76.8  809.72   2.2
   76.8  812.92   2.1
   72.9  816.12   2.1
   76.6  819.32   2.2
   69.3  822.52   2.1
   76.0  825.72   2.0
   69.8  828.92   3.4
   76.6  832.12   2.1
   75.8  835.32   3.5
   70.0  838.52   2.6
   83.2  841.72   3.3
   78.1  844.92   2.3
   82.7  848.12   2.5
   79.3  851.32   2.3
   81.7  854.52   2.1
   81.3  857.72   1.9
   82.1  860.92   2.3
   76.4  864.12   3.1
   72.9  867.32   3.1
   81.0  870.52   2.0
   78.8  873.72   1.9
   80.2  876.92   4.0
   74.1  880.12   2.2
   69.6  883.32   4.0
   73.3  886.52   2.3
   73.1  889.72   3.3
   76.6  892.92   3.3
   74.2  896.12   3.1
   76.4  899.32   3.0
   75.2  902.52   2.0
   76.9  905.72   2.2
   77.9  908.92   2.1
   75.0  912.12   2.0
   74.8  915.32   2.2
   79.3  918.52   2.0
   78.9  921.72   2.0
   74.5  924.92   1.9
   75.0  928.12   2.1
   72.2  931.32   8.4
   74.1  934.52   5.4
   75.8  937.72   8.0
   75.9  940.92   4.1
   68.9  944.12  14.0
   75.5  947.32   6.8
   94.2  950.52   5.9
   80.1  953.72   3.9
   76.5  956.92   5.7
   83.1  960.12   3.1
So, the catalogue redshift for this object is 0.15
